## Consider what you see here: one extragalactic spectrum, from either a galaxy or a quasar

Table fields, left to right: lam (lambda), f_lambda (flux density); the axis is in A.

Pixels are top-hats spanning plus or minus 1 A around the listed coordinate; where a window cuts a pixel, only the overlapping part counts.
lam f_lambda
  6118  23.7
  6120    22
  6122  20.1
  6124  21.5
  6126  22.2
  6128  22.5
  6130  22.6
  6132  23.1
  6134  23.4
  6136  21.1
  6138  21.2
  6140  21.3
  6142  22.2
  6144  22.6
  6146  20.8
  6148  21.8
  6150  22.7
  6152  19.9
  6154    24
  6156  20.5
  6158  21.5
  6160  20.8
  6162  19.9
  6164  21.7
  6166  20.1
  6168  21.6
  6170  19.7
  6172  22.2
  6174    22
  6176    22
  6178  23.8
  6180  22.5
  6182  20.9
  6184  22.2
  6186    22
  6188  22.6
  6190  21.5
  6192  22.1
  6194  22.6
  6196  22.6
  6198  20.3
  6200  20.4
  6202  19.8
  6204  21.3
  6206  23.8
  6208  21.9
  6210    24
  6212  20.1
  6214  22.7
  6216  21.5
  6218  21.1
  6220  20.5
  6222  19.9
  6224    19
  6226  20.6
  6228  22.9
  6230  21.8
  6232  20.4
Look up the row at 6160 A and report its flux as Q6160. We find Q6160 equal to 20.8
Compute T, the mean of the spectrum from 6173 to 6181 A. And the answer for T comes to 22.6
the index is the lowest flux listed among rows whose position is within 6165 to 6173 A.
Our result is 19.7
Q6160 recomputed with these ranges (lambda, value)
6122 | 20.1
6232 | 20.4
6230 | 21.8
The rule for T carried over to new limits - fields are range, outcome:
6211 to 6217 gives 21.4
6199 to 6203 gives 20.1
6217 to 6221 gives 20.8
